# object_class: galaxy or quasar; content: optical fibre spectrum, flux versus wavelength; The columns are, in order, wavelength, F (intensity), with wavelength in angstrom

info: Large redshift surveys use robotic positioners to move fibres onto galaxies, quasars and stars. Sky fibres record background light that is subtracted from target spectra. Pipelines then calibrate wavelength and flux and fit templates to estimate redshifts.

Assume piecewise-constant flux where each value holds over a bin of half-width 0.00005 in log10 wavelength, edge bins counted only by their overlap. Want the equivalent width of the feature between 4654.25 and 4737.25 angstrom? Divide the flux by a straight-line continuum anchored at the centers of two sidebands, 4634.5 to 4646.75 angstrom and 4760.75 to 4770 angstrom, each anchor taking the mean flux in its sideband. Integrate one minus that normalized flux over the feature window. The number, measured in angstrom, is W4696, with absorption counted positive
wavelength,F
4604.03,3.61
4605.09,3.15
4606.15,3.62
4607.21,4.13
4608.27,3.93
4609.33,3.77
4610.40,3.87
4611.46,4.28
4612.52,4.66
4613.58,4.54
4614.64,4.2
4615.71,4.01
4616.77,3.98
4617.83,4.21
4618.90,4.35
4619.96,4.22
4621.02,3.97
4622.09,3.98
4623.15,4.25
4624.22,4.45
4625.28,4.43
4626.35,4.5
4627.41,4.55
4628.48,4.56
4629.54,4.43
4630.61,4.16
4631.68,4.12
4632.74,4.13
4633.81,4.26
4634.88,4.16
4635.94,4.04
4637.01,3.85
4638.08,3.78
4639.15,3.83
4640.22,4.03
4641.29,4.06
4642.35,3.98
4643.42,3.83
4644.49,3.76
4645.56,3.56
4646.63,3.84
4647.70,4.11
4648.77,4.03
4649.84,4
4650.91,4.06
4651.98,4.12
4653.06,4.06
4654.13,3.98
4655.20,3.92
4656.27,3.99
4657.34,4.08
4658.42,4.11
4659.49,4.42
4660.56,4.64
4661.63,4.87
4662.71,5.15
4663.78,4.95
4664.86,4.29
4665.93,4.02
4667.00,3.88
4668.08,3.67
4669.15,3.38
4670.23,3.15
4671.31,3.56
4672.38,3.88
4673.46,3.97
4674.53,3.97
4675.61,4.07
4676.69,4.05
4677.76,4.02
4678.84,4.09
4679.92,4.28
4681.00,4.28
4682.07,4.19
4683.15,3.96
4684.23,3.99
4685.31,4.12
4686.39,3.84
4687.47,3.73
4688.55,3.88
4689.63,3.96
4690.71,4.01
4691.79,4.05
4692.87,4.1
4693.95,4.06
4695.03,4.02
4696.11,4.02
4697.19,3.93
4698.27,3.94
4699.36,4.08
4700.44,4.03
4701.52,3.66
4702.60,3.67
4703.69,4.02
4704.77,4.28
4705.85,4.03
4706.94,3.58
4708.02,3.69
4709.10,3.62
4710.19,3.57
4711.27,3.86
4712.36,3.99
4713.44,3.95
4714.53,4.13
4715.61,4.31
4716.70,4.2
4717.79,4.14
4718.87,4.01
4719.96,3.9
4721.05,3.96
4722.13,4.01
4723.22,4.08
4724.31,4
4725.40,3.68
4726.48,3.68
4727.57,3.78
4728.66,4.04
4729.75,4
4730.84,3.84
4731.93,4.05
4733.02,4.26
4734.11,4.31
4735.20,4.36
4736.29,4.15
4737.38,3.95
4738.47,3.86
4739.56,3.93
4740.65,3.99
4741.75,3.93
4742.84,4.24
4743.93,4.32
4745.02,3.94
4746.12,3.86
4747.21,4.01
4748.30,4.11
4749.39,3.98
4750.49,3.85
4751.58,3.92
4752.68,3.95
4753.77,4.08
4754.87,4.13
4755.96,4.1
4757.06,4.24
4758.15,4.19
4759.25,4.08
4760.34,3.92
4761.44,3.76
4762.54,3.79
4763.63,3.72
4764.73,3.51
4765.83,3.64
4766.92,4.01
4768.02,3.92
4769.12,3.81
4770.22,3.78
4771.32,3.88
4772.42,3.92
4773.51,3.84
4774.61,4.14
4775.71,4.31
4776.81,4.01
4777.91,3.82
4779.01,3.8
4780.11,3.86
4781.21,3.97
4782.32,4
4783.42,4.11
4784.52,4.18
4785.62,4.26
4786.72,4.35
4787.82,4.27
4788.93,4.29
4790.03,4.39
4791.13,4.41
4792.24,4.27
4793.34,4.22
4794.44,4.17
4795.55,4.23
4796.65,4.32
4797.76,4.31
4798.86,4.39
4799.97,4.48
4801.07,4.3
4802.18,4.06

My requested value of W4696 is -3.9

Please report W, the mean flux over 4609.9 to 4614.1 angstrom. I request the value 4.35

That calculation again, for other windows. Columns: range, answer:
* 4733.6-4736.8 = 4.28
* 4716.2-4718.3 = 4.16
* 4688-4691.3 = 3.95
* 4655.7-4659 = 4.06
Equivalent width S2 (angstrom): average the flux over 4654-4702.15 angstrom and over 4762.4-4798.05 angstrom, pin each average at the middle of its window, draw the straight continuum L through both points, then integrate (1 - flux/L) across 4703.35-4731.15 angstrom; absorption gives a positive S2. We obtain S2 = 0.8 angstrom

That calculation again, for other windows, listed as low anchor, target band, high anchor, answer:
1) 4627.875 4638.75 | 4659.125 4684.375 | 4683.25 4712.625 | -0.7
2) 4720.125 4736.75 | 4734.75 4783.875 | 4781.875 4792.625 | 2.0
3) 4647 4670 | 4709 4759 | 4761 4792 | 0.5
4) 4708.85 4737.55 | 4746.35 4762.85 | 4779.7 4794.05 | 0.4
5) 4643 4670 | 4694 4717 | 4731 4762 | 0.8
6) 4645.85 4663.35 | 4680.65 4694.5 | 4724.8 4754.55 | 0.4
